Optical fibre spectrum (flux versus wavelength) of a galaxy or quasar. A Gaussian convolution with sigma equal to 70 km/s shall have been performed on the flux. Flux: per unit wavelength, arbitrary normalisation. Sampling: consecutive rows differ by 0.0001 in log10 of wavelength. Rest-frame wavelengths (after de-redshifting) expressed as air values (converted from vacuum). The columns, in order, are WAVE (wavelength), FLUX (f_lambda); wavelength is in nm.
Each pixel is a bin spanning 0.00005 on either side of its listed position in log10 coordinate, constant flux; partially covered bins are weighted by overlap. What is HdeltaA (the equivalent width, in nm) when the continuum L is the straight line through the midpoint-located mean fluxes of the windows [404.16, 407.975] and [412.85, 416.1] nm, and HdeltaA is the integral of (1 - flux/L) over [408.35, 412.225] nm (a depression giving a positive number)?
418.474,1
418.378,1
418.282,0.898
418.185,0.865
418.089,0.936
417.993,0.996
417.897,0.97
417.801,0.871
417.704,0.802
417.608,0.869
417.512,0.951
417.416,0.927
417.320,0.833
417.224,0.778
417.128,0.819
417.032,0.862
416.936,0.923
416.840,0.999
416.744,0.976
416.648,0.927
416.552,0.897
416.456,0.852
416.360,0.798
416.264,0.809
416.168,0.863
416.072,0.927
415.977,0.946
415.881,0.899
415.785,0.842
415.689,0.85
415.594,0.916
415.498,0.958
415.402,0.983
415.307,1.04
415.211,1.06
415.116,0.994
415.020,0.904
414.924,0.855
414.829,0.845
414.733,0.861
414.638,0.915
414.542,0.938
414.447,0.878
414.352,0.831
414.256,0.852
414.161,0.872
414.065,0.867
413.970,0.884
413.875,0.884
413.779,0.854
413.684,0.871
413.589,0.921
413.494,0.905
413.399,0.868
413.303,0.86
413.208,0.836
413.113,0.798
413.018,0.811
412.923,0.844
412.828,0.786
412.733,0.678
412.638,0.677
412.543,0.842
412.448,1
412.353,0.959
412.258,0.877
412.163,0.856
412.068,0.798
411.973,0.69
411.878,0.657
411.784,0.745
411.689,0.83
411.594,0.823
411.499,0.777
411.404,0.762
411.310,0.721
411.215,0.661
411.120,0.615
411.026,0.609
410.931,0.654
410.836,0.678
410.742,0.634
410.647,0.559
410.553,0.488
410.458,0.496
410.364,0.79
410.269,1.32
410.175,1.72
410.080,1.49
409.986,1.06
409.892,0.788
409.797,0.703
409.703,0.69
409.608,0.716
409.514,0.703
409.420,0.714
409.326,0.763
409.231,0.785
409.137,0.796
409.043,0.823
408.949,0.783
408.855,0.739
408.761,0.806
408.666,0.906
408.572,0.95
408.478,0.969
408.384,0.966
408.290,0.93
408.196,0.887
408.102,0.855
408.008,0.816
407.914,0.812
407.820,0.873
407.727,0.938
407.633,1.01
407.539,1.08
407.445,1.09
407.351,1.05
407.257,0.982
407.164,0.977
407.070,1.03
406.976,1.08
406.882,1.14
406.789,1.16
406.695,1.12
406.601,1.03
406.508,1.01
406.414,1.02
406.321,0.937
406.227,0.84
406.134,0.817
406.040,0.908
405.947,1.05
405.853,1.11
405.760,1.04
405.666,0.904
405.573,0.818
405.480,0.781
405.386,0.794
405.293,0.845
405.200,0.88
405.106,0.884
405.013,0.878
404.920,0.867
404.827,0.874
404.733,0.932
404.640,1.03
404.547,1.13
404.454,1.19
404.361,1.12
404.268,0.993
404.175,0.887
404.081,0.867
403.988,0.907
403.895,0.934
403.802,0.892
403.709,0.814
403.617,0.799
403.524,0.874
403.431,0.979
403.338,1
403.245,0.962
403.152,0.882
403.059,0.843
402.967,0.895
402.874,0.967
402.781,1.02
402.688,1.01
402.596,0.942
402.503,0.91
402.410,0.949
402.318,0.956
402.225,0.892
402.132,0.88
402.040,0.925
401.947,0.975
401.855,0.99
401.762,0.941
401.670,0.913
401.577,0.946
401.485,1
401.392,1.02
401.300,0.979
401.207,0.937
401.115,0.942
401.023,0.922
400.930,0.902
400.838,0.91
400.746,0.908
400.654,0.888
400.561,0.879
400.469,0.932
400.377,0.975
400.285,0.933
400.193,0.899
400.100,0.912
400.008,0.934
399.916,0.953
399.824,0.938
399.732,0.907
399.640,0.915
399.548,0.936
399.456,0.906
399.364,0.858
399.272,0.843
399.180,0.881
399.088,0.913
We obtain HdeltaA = 0.53 nm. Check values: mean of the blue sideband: 0.974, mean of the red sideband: 0.892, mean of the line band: 0.805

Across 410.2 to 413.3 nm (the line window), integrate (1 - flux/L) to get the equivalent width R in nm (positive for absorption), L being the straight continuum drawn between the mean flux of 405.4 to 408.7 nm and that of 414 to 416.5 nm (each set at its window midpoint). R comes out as 0.54 nm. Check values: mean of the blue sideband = 0.967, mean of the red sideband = 0.898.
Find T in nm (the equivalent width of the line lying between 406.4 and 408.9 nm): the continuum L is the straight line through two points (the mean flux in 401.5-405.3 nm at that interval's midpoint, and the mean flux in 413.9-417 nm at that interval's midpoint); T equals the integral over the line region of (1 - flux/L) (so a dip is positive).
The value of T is -0.12 nm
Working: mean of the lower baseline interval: 0.937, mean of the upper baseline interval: 0.905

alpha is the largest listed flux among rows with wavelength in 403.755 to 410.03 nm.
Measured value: 1.19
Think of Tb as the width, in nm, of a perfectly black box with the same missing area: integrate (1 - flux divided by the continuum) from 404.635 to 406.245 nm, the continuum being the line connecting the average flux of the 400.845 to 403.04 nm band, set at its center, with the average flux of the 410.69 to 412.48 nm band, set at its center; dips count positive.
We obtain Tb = -0.05 nm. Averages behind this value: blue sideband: 0.946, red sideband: 0.752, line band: 0.901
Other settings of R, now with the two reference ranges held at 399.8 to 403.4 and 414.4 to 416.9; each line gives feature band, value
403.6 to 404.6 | -0.032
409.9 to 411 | 0.039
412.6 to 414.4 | 0.155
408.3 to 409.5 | 0.119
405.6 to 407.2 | -0.136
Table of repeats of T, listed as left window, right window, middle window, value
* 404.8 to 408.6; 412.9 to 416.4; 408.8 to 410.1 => 0.17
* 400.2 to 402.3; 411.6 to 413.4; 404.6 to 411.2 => -0.26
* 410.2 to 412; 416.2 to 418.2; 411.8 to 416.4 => -0.36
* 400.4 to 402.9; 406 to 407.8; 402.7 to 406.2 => 0.18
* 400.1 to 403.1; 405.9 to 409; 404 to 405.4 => 0.00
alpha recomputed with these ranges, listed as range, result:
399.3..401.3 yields 0.979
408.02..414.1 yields 1.72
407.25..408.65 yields 1.09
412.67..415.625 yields 1.06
